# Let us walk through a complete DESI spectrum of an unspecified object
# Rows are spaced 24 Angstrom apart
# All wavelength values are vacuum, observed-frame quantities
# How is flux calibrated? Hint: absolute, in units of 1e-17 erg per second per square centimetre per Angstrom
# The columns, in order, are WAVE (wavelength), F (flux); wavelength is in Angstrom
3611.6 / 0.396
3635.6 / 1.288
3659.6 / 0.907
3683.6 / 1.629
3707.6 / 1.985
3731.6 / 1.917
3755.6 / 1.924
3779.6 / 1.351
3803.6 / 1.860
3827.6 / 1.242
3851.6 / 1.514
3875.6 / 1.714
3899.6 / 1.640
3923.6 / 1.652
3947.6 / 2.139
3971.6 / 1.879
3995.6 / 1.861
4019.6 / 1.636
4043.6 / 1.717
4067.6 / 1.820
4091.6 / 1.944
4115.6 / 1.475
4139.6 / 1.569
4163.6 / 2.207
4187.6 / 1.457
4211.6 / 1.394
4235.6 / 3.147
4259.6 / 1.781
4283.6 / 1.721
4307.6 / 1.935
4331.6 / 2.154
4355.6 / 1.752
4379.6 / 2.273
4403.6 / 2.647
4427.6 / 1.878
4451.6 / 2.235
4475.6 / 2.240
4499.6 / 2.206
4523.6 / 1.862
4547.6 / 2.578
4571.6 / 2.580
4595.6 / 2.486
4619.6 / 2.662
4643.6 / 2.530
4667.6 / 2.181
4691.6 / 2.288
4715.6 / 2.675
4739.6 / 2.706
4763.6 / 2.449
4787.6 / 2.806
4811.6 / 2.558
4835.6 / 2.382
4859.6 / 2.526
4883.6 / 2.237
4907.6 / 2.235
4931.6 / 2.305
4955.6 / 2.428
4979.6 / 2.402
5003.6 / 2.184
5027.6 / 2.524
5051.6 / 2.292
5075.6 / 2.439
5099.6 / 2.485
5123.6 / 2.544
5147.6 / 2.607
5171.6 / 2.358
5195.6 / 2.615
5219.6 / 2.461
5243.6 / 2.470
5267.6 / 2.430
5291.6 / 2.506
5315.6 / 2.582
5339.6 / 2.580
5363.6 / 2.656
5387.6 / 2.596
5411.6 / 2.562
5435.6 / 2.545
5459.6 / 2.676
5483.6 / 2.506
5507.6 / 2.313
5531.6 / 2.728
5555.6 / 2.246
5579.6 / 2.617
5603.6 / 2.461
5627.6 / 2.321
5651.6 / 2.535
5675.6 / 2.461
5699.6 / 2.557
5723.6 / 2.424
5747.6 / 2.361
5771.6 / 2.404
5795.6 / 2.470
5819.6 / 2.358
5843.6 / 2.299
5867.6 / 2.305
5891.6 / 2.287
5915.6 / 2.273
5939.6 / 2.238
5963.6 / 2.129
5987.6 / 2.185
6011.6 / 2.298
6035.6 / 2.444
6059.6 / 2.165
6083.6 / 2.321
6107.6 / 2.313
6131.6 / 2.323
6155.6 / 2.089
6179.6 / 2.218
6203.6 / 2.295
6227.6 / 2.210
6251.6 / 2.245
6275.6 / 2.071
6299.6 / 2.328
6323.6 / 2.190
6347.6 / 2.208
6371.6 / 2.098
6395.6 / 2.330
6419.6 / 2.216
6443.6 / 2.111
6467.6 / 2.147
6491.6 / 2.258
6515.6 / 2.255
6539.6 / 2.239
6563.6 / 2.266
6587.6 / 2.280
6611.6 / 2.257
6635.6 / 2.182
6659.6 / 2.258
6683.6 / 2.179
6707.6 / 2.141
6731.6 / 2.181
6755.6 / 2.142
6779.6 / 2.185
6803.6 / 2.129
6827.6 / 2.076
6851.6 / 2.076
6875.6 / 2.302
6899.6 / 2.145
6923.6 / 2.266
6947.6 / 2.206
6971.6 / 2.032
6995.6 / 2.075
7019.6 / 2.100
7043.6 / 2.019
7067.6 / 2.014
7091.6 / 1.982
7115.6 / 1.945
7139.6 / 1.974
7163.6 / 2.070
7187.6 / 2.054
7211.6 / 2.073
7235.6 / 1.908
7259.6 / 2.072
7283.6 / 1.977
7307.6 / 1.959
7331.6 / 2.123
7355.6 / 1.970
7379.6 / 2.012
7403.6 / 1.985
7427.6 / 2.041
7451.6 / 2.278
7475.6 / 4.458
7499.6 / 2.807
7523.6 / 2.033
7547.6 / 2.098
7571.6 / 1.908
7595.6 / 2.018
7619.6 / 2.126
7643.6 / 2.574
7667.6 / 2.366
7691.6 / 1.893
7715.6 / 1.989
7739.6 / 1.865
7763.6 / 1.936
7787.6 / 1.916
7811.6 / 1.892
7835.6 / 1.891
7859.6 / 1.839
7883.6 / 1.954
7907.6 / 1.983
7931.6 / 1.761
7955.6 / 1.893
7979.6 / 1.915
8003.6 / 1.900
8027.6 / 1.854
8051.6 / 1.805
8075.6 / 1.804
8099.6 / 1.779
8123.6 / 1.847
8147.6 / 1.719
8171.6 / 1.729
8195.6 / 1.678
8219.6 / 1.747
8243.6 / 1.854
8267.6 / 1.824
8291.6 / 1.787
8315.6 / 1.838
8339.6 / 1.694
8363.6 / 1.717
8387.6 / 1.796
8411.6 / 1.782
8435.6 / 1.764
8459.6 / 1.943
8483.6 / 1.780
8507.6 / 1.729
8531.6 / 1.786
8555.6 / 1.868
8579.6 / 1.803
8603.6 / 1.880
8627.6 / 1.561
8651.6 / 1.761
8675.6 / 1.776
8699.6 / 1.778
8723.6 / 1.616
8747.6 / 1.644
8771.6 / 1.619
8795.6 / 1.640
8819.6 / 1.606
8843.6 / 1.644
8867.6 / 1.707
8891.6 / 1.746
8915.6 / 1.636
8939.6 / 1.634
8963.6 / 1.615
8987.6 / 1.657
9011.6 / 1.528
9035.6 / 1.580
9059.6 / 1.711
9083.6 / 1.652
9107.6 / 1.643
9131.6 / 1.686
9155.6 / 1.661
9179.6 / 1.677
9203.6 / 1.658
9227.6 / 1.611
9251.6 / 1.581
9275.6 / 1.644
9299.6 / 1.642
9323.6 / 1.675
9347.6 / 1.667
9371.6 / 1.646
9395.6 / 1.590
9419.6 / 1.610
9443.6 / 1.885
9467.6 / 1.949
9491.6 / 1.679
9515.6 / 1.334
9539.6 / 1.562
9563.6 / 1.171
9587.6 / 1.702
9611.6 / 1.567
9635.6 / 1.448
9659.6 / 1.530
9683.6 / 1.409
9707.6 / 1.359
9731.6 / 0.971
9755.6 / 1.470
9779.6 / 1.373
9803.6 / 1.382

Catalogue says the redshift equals 0.139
